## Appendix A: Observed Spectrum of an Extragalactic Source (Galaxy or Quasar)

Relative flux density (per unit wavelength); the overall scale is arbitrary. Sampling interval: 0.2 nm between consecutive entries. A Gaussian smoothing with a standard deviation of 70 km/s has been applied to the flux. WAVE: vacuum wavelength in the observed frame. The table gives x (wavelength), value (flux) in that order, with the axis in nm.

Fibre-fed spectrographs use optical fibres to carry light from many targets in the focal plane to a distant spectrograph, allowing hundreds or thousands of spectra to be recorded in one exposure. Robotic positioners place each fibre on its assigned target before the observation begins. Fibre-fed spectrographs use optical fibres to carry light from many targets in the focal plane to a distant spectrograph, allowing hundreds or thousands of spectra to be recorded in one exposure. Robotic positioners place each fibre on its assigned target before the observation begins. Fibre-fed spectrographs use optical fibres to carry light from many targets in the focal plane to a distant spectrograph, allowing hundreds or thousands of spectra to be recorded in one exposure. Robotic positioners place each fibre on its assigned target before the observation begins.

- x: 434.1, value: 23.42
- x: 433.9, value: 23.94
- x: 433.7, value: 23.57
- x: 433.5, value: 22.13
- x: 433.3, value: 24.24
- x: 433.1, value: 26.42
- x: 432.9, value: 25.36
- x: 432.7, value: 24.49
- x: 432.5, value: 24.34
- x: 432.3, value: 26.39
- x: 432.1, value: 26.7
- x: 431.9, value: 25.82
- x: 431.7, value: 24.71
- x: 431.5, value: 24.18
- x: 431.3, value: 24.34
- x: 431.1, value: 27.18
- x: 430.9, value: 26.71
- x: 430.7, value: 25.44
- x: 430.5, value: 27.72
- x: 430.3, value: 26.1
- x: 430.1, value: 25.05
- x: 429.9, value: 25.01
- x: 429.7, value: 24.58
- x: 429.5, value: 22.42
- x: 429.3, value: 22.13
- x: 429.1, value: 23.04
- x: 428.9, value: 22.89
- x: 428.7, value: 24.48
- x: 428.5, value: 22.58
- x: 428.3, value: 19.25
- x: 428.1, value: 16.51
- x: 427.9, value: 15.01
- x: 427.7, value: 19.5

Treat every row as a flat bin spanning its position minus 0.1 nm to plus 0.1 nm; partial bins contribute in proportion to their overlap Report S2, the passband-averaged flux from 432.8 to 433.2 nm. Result 25.9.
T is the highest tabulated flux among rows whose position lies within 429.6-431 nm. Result 27.72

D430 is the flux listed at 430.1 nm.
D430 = 25.05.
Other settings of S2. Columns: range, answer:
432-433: 25.5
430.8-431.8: 25.4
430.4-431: 26.6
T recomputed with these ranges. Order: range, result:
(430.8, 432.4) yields 27.18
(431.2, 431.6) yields 24.34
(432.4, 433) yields 25.36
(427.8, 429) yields 24.48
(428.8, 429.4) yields 23.04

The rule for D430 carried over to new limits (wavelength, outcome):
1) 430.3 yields 26.1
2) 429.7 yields 24.58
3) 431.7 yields 24.71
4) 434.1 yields 23.42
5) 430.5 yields 27.72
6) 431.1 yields 27.18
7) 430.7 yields 25.44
